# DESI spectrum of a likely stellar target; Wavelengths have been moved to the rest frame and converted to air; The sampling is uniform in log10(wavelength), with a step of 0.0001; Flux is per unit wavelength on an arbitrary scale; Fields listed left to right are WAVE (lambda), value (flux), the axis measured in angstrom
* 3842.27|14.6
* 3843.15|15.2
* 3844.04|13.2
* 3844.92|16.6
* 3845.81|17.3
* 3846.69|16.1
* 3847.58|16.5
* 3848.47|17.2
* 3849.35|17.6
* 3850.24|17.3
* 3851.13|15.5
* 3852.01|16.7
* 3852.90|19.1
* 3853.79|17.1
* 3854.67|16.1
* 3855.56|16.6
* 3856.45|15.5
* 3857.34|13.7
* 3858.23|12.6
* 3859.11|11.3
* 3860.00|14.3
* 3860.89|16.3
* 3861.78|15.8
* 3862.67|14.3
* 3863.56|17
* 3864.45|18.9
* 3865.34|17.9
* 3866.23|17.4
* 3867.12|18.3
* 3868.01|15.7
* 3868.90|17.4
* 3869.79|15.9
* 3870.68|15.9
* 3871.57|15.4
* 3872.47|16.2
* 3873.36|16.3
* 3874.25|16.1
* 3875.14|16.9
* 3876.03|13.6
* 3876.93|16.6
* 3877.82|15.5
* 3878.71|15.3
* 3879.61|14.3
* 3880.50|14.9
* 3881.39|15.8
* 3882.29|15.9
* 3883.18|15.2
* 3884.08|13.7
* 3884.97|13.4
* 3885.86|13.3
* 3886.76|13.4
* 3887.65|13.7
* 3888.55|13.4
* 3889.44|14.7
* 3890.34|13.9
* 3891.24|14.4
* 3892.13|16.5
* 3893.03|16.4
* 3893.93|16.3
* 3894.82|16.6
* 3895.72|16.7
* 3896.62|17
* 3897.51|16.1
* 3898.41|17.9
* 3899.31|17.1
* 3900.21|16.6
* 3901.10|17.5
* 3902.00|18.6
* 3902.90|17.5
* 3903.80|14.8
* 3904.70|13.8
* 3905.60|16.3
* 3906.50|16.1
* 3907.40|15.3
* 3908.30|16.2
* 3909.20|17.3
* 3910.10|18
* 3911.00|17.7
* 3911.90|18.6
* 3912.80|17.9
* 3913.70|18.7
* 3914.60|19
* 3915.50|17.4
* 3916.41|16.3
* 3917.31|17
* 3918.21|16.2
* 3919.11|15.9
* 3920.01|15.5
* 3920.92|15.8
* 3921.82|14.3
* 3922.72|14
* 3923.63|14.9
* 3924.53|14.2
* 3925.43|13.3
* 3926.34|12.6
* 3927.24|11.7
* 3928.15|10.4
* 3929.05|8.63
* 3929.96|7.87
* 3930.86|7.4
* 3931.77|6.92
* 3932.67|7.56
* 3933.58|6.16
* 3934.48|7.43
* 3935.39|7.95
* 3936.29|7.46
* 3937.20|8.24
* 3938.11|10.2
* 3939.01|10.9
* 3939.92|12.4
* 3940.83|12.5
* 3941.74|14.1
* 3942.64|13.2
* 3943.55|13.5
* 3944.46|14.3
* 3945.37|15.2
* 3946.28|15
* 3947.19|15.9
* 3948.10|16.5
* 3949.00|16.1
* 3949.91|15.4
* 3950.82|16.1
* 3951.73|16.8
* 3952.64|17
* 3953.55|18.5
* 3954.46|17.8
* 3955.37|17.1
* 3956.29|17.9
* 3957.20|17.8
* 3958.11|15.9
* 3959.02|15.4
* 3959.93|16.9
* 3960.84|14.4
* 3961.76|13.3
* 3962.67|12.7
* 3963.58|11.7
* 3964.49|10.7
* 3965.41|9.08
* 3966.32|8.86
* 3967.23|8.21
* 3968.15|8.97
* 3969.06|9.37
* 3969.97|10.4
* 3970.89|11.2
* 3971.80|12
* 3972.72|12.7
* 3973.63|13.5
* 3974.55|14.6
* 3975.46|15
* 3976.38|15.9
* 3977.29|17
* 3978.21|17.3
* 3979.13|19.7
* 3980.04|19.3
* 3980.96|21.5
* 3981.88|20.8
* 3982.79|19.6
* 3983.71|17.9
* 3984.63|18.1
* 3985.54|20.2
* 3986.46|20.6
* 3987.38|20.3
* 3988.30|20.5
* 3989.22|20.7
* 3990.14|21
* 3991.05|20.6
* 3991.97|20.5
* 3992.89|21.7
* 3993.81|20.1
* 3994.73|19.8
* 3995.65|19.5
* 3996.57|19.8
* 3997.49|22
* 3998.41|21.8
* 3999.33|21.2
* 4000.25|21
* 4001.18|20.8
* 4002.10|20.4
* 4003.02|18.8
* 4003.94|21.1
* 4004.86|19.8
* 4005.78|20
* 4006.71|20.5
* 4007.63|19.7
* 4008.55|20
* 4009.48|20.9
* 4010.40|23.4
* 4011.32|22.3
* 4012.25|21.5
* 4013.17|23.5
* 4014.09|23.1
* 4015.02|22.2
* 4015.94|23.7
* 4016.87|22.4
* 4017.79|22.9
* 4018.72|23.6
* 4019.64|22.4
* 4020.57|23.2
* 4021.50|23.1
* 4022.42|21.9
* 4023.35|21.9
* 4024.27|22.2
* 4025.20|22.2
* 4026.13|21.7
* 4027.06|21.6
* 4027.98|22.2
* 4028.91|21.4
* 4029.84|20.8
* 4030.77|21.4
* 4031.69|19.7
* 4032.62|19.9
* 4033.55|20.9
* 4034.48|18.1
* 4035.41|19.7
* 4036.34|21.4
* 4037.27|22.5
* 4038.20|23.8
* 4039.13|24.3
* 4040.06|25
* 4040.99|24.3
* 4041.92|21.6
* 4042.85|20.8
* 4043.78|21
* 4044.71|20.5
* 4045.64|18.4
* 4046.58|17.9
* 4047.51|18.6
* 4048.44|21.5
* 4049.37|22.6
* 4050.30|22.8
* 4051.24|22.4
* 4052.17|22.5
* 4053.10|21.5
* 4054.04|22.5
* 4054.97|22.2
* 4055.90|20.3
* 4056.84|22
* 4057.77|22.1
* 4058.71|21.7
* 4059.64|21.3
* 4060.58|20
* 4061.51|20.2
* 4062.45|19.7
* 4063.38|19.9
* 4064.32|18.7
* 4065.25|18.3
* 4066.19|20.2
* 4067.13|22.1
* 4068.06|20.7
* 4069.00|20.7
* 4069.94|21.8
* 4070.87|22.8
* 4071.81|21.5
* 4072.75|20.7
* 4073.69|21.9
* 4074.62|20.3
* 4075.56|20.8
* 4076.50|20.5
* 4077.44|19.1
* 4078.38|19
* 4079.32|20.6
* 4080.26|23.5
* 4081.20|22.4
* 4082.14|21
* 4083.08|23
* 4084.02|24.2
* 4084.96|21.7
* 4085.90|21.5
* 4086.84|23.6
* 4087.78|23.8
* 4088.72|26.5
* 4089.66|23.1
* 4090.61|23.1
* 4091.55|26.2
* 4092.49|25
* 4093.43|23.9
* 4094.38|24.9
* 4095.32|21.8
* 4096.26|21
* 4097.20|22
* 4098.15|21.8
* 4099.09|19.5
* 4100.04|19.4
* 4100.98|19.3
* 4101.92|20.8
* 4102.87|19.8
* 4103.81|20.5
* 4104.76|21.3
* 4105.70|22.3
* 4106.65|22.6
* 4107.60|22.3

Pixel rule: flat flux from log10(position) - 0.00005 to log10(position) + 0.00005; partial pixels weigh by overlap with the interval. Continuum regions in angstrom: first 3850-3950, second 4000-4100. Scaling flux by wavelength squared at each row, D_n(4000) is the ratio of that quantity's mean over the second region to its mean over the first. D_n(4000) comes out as 1.58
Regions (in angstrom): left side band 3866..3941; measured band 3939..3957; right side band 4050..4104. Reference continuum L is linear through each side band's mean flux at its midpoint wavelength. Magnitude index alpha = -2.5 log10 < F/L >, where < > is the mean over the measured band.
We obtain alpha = 0.06 mag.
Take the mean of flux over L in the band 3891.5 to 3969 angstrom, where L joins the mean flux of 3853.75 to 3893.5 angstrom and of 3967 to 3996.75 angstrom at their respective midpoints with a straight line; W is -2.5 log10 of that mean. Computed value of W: 0.146 mag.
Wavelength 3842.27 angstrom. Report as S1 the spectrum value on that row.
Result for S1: 14.6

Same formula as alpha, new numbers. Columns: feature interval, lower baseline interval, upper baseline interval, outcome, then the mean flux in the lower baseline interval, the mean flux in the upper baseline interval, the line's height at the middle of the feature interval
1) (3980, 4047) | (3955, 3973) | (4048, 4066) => -0.23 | 12.7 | 21.2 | 17.2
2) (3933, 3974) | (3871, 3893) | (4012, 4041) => 0.38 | 15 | 22.1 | 18.5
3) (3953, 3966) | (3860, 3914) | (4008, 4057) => 0.26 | 16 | 21.8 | 18.9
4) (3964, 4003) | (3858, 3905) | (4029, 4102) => 0.10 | 15.7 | 21.5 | 18.9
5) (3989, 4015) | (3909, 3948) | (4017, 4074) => -0.14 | 13.2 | 21.4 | 18.4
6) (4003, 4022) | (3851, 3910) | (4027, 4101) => -0.10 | 15.8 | 21.6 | 19.9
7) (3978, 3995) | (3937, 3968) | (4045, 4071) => -0.23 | 14.1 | 20.9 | 16.3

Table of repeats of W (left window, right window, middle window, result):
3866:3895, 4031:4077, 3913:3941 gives 0.345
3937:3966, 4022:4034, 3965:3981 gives 0.228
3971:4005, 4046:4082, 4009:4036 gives -0.101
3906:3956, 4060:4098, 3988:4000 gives -0.196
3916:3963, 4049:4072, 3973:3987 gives -0.123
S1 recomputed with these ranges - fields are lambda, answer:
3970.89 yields 11.2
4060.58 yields 20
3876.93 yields 16.6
